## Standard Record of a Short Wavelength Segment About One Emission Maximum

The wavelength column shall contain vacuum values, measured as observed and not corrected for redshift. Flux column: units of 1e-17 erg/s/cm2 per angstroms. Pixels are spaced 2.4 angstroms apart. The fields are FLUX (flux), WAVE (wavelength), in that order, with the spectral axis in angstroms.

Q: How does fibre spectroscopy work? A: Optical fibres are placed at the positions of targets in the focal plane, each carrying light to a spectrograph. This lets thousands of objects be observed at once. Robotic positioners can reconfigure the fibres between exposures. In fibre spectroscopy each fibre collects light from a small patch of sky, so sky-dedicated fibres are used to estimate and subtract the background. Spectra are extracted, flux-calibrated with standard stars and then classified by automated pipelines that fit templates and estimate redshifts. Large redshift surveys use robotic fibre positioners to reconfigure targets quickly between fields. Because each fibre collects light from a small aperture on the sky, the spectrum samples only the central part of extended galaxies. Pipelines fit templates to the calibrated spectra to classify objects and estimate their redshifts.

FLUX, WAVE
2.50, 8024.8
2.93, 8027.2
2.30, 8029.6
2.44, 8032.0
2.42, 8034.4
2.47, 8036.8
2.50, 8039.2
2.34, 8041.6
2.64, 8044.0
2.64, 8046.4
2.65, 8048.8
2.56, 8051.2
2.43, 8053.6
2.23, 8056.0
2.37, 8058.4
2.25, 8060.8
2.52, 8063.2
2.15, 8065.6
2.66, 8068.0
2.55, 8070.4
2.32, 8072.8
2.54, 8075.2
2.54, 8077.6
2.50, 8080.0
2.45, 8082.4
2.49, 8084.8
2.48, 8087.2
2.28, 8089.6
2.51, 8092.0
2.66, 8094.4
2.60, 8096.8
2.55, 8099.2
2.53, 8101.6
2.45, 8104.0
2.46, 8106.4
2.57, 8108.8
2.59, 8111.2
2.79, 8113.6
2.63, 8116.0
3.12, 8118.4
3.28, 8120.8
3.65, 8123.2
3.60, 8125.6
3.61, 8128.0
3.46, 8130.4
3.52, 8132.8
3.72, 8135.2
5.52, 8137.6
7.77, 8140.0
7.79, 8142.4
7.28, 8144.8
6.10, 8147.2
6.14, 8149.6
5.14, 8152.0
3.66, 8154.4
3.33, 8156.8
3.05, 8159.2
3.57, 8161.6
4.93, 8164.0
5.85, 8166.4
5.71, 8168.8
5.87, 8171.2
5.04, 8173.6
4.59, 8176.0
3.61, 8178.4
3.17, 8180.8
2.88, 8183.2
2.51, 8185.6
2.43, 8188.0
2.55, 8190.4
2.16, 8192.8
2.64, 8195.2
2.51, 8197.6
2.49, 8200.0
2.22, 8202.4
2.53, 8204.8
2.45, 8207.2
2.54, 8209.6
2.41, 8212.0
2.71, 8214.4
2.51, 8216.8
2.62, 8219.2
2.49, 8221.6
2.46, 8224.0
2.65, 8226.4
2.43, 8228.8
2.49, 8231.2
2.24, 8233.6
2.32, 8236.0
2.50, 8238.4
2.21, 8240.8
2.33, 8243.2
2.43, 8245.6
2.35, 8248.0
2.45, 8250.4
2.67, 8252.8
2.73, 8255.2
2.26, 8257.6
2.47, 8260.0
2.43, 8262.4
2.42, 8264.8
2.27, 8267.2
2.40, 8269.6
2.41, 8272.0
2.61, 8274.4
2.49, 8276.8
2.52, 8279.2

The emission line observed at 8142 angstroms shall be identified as H-alpha 6563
